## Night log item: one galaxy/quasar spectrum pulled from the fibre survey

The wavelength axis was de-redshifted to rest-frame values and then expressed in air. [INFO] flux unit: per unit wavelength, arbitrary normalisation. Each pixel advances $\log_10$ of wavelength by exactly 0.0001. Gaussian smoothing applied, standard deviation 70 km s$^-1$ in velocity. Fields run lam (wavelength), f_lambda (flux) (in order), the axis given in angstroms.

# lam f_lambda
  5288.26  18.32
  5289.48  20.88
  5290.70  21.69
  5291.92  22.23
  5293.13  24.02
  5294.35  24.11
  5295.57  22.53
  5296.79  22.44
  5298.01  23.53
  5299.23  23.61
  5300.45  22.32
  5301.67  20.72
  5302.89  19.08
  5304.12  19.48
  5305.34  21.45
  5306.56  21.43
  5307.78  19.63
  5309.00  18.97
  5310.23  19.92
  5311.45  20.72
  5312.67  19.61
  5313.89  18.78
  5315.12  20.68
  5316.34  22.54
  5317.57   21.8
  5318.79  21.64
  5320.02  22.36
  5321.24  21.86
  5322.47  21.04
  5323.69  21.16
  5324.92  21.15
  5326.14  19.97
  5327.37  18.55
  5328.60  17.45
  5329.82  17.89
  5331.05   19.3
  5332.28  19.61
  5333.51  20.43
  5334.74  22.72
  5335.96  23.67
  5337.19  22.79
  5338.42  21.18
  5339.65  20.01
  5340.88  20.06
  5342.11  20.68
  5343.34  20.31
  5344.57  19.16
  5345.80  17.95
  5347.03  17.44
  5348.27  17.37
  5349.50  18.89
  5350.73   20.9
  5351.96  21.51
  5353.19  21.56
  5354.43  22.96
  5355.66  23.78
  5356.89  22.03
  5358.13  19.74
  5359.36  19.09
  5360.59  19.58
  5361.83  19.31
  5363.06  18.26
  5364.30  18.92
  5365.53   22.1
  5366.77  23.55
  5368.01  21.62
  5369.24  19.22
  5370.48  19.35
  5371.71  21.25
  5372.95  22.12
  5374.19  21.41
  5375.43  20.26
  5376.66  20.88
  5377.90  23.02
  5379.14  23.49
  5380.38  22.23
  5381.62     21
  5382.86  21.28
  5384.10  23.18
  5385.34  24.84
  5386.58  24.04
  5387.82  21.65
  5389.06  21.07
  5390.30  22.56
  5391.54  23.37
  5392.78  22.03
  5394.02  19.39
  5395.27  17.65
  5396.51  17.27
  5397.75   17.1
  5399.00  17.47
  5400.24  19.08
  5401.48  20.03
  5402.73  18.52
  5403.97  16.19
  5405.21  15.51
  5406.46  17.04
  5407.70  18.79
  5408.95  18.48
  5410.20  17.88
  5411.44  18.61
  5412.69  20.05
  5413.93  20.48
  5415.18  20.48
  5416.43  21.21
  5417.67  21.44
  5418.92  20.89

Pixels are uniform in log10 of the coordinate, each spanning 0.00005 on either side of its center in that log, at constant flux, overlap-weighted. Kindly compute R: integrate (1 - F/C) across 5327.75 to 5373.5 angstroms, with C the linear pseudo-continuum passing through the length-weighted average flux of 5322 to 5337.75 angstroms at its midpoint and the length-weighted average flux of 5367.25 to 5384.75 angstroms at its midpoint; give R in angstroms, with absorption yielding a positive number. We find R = 1.2 angstroms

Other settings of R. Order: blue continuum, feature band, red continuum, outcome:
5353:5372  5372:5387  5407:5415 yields -1.6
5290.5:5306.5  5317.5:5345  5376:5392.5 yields 2.0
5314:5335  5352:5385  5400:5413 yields -3.5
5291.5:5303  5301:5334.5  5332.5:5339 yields 3.0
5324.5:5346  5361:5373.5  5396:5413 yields -0.9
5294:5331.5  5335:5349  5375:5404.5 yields 0.5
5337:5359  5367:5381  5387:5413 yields -1.2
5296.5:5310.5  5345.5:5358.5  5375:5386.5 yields 0.8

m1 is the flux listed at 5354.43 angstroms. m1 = 22.96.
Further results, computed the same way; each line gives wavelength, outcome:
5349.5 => 18.89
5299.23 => 23.61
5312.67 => 19.61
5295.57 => 22.53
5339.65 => 20.01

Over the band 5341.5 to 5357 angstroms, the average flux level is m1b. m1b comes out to 20.3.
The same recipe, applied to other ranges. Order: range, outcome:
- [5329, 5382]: 20.7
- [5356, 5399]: 21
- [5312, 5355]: 20.4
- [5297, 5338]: 20.8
